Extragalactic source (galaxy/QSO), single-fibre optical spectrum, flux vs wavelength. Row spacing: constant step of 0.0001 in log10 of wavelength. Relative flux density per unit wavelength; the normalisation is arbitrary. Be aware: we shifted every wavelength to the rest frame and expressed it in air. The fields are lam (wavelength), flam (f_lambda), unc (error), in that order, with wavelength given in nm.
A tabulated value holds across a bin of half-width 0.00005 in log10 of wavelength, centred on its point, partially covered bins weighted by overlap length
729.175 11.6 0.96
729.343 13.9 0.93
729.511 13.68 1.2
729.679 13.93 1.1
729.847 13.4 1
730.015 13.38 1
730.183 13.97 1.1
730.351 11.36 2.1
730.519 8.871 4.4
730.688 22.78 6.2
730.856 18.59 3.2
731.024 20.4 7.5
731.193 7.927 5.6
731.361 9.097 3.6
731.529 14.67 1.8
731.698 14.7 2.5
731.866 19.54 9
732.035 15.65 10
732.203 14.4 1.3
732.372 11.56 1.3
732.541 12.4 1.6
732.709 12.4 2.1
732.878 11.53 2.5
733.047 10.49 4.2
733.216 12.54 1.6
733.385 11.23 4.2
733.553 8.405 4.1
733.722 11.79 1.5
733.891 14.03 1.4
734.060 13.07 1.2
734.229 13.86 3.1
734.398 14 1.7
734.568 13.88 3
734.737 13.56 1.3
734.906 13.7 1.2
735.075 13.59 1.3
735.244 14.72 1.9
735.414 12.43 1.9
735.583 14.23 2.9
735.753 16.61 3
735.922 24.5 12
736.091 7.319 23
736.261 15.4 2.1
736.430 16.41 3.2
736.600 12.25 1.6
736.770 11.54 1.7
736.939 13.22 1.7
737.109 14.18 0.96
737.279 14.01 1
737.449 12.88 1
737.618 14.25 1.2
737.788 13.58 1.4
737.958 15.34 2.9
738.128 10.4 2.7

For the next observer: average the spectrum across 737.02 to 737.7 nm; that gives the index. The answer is 13.8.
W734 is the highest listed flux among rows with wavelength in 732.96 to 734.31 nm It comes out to 14.03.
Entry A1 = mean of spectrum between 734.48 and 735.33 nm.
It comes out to 13.9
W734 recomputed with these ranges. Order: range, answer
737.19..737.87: 14.25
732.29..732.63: 12.4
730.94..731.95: 20.4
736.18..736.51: 16.41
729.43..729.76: 13.93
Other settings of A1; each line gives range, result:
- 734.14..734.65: 13.9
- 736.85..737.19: 13.7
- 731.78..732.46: 15.3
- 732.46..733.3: 11.9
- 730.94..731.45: 12.5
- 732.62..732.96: 12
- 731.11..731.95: 13.2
